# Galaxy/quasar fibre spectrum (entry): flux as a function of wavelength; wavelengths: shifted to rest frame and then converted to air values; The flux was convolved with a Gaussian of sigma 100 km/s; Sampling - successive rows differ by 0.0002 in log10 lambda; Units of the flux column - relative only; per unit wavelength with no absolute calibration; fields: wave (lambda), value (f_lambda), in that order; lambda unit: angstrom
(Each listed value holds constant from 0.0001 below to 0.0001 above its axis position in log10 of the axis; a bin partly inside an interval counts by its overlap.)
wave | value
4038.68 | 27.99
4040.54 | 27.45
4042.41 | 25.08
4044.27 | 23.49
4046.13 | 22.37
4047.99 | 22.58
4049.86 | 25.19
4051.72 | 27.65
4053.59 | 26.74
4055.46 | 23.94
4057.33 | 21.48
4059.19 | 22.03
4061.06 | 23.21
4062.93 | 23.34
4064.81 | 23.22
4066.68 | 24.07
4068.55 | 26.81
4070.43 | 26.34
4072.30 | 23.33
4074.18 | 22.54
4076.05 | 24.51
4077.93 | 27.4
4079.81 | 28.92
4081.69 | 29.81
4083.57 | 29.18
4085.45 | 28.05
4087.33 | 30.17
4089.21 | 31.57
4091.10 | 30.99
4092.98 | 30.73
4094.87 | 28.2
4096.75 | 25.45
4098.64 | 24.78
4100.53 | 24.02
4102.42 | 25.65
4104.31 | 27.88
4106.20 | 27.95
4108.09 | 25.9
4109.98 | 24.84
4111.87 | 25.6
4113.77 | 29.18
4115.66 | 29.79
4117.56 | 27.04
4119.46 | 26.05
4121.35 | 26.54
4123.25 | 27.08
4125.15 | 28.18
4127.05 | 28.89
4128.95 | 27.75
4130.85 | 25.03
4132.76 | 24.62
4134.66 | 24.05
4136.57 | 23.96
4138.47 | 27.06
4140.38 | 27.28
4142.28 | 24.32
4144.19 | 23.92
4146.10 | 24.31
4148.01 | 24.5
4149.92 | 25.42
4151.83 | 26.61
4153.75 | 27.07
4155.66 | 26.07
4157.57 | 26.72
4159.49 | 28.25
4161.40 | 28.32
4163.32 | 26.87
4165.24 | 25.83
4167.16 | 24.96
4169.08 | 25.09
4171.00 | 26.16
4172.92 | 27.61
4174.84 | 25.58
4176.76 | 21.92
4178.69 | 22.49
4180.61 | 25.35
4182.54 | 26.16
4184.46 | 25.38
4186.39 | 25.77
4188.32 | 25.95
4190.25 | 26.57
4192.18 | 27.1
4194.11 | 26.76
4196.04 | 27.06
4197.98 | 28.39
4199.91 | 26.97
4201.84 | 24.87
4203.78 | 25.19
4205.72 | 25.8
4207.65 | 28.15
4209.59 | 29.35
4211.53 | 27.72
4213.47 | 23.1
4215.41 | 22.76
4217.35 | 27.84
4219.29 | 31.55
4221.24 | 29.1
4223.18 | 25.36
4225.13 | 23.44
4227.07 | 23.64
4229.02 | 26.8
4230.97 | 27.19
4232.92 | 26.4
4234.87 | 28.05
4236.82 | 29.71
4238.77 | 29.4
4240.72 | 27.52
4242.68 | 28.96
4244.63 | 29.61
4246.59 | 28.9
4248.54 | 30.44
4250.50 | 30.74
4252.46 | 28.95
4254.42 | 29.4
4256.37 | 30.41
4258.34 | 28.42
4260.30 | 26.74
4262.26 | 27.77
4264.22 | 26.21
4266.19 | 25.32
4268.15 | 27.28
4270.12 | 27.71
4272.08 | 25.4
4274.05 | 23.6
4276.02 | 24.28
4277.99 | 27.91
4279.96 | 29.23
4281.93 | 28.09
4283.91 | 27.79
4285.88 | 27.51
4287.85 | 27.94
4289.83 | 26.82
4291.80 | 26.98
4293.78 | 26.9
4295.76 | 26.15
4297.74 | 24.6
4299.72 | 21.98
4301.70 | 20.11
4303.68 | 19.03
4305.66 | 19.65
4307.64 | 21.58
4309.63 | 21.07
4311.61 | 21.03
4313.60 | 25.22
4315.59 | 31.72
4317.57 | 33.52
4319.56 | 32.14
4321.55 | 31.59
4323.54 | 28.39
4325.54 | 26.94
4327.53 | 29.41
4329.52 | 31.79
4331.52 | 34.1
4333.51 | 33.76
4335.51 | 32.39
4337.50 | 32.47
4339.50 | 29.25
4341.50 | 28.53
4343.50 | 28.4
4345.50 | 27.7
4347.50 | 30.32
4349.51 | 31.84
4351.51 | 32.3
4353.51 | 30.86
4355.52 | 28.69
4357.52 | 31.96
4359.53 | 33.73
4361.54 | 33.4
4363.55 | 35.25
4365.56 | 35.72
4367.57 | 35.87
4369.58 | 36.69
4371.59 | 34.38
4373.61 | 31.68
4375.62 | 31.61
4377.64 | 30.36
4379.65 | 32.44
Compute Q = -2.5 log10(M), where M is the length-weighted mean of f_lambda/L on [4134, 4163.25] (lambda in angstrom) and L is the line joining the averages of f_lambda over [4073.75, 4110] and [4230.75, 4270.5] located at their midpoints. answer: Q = 0.08 mag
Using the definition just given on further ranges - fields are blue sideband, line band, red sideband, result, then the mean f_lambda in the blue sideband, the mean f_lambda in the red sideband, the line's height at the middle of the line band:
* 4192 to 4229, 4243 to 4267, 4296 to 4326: -0.11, 26.5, 25.2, 26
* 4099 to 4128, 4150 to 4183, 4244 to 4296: 0.05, 26.9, 27.7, 27.2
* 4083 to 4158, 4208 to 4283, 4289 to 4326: -0.06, 26.8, 25.5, 25.9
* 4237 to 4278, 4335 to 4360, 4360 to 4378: 0.08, 27.9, 34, 32.8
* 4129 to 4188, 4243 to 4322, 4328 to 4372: 0.12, 25.6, 32.2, 29.9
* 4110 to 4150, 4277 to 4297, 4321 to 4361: 0.08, 26.2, 30.7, 29.6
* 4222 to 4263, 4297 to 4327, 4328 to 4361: 0.19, 28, 31.1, 30.1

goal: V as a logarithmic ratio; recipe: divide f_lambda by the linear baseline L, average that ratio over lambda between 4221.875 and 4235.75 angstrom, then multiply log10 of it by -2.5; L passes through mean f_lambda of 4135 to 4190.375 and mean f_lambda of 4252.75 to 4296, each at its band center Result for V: 0.03 mag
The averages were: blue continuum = 25.7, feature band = 25.9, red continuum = 27.2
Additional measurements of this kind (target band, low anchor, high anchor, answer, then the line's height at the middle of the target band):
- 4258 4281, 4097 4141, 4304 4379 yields 0.10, 29.1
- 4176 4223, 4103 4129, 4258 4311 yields 0.00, 26.3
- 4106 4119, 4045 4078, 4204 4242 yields -0.08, 25.1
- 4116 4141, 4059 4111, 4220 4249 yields 0.01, 26.8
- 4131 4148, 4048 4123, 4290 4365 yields 0.08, 26.9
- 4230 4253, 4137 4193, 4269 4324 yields -0.12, 25.9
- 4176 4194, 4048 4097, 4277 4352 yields 0.07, 27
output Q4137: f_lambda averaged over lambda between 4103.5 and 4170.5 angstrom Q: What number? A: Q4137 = 26.4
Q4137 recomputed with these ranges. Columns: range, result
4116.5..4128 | 27.3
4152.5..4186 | 25.9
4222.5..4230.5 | 24.9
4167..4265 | 27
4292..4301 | 24.9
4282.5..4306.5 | 24.7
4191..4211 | 27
